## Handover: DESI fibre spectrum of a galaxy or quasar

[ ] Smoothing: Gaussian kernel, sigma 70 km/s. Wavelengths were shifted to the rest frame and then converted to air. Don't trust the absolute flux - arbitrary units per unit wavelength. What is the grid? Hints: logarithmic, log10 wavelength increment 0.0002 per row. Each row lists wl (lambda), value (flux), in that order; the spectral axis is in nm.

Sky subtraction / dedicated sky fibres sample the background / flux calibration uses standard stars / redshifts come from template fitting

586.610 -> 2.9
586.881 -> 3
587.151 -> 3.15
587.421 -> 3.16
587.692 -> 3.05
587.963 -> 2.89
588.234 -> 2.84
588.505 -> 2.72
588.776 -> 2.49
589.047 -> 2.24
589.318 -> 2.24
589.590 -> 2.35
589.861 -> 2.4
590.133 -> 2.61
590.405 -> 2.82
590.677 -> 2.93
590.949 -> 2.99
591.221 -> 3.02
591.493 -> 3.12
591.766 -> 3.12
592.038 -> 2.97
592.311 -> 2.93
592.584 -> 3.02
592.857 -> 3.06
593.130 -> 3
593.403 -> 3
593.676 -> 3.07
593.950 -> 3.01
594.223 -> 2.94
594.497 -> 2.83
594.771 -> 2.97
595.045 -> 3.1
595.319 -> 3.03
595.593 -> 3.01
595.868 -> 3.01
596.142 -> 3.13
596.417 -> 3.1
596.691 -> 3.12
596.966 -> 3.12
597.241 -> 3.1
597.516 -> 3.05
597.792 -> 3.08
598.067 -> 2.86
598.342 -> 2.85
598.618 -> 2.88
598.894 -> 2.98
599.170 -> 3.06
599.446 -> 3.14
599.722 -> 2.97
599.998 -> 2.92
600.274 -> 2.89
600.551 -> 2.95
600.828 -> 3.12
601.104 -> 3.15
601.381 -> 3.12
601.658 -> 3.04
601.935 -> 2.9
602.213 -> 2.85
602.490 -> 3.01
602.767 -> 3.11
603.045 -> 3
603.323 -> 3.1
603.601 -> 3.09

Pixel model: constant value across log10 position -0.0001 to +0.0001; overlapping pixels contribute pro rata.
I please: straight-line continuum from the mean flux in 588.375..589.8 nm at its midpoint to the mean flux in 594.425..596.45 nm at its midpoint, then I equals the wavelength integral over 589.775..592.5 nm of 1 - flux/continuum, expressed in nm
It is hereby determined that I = -0.31 nm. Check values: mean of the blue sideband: 2.41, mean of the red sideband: 3.02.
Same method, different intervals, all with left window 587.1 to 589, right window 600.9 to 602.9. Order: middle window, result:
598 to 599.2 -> 0.03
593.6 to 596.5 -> -0.07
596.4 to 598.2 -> -0.05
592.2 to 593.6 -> -0.04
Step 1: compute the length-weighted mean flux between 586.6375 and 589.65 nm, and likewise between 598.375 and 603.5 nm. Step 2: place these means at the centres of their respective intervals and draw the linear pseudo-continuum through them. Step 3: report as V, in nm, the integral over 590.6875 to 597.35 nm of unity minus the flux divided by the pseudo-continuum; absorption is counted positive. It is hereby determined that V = -0.37 nm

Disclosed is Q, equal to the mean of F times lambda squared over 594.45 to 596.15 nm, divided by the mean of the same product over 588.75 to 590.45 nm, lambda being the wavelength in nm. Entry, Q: 1.26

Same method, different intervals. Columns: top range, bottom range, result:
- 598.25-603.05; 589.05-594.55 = 1.08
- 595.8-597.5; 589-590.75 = 1.26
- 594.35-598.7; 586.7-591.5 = 1.12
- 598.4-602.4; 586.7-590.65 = 1.15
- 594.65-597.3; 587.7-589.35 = 1.20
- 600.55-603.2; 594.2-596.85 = 1.02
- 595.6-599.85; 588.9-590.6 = 1.26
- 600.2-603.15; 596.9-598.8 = 1.02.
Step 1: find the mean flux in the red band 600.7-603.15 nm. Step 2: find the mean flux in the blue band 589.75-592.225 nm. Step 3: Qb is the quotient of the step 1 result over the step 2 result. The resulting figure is 1.05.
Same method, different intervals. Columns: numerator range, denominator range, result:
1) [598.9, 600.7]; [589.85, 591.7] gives 1.04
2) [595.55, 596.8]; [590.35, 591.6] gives 1.03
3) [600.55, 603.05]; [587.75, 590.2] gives 1.19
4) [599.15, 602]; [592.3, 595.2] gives 1.01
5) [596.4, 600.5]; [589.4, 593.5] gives 1.04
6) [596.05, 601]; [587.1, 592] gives 1.08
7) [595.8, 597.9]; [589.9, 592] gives 1.06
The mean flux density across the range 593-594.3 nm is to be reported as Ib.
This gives 3.01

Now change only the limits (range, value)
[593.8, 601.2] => 3.01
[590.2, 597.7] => 3.02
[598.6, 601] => 3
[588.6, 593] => 2.77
